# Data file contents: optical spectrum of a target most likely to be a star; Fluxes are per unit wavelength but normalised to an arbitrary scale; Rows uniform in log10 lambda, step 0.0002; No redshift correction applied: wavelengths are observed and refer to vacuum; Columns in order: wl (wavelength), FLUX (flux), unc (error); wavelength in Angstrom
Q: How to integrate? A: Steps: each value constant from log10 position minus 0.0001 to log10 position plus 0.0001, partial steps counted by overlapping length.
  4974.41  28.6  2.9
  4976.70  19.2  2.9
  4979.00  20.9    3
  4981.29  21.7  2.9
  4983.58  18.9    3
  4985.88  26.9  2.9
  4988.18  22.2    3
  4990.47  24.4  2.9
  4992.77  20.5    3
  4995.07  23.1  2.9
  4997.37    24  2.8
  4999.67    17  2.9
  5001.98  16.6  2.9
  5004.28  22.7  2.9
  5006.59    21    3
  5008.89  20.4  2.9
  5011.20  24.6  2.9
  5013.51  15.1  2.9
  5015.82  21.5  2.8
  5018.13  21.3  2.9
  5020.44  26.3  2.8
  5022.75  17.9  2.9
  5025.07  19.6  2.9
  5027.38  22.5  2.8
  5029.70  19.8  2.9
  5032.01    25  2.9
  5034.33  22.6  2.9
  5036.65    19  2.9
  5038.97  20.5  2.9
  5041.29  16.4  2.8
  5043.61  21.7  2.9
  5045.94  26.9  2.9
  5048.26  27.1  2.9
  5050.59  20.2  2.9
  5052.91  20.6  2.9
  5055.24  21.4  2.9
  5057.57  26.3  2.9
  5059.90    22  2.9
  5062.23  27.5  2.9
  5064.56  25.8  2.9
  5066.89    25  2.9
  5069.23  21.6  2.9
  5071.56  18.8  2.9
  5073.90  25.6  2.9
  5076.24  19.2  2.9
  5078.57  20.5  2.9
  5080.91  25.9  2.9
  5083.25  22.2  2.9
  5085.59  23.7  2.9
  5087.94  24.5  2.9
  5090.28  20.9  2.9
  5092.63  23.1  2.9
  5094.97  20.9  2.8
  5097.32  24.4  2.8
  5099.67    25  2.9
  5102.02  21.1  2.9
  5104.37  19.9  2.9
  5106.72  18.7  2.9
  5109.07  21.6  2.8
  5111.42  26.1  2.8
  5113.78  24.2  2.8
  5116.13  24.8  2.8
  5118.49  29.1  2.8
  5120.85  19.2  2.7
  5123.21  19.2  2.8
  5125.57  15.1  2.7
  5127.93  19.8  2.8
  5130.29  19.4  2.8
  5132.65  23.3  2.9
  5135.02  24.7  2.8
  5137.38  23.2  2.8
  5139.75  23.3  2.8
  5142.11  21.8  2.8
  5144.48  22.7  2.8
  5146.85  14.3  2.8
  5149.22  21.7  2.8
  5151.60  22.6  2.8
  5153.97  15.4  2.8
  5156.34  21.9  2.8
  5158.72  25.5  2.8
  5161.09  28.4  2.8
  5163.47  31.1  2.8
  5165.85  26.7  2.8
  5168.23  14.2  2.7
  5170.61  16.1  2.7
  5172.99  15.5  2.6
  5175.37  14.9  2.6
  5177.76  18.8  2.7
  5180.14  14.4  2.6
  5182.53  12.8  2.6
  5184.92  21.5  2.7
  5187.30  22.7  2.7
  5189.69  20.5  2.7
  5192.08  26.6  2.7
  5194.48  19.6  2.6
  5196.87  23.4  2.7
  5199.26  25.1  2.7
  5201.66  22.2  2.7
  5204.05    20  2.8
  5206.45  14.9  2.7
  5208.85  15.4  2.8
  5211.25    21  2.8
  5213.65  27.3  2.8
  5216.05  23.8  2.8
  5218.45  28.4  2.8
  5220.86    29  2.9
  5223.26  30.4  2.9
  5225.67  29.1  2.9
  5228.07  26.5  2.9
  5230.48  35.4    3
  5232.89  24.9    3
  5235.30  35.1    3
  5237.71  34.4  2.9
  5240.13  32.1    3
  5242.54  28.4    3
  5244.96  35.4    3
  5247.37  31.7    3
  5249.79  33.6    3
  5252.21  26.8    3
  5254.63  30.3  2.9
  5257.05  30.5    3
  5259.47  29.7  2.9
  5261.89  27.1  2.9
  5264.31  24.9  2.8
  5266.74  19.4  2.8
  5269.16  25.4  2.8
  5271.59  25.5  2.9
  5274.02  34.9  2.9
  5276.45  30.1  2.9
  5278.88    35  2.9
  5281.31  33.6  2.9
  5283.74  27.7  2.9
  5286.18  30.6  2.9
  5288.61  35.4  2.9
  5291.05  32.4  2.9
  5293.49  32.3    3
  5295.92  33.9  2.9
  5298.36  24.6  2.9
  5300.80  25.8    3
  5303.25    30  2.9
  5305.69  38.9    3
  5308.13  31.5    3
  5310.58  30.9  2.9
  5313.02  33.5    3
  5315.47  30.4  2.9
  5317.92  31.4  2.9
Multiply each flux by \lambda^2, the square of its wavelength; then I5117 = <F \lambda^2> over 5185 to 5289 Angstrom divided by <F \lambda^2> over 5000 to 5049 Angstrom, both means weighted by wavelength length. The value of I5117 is 1.40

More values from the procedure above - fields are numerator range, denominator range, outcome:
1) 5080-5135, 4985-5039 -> 1.08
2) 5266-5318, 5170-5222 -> 1.54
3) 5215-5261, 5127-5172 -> 1.43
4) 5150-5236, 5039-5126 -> 1.05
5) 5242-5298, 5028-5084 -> 1.45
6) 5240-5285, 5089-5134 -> 1.43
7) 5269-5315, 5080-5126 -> 1.49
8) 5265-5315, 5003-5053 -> 1.57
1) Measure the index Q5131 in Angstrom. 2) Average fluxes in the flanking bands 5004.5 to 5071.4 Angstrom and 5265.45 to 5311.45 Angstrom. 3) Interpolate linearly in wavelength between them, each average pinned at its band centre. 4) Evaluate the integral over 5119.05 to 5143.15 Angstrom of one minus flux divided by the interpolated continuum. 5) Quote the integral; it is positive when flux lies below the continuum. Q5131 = 3.9 Angstrom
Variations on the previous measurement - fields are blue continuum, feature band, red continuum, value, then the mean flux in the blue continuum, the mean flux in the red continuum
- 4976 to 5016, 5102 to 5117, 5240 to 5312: 1.5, 21.2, 30.3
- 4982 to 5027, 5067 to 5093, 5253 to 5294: 1.3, 21.3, 29.6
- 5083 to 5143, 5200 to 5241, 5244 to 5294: 2.0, 22.3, 30.1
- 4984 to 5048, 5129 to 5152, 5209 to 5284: 3.5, 21.5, 29.1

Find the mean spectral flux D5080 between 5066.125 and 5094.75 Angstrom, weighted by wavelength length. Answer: 22.5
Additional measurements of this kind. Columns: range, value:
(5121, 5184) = 20.2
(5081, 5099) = 23.1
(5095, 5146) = 22.1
